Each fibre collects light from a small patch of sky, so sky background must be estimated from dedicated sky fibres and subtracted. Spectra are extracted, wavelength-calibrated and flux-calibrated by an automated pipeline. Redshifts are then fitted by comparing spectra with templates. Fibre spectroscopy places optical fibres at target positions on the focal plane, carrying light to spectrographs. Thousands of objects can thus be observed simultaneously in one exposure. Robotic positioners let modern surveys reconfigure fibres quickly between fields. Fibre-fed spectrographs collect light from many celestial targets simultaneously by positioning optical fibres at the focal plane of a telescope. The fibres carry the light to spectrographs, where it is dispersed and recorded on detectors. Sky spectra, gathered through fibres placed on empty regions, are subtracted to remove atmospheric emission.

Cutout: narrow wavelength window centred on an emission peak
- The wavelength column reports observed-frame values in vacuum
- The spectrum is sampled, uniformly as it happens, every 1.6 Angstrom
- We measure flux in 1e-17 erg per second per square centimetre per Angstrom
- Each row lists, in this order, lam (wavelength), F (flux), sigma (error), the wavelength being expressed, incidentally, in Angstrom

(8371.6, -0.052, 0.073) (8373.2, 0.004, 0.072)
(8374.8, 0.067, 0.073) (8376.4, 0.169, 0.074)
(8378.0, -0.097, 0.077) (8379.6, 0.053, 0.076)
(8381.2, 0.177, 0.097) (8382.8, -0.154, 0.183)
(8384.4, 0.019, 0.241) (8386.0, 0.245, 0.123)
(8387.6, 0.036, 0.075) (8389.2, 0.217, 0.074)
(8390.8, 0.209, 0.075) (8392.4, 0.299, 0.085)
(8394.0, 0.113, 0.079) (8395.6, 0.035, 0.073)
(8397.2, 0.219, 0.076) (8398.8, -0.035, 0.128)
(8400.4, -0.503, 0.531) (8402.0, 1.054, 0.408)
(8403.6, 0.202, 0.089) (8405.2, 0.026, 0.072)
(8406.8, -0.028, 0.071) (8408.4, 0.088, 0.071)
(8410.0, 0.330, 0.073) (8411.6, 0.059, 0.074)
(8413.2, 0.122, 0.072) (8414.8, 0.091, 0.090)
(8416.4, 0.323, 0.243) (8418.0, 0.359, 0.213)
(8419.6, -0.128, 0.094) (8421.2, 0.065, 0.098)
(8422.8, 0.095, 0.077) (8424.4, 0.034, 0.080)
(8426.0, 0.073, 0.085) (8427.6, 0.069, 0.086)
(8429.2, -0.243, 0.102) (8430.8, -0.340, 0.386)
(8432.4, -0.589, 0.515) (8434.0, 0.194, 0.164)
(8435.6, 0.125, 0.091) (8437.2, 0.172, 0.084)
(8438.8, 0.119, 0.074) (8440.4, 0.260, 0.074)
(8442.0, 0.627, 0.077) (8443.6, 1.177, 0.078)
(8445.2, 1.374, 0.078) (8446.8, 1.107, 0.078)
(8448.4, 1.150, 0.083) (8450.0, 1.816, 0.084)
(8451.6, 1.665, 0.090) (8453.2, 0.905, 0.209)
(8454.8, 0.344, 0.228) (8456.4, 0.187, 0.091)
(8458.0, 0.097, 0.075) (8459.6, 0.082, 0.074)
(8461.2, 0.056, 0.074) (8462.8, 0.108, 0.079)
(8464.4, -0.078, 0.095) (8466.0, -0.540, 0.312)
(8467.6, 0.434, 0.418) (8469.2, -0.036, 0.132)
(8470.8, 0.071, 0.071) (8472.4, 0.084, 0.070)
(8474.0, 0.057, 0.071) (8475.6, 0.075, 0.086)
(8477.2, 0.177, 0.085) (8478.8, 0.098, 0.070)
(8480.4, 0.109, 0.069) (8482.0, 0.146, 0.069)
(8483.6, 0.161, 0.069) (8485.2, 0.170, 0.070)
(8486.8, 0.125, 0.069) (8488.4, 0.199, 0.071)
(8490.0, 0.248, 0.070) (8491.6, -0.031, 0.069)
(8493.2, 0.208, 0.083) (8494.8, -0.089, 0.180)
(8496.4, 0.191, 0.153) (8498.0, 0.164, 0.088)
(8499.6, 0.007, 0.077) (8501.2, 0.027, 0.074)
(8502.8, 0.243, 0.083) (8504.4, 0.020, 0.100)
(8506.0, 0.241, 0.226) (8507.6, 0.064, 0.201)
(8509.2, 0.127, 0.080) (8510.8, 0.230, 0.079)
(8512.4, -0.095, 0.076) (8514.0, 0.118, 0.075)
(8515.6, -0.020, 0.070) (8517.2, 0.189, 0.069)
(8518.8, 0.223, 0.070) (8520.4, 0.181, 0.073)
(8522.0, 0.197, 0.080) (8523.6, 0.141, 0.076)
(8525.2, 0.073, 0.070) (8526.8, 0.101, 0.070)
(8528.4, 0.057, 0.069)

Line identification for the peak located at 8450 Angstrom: [O II] 3727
